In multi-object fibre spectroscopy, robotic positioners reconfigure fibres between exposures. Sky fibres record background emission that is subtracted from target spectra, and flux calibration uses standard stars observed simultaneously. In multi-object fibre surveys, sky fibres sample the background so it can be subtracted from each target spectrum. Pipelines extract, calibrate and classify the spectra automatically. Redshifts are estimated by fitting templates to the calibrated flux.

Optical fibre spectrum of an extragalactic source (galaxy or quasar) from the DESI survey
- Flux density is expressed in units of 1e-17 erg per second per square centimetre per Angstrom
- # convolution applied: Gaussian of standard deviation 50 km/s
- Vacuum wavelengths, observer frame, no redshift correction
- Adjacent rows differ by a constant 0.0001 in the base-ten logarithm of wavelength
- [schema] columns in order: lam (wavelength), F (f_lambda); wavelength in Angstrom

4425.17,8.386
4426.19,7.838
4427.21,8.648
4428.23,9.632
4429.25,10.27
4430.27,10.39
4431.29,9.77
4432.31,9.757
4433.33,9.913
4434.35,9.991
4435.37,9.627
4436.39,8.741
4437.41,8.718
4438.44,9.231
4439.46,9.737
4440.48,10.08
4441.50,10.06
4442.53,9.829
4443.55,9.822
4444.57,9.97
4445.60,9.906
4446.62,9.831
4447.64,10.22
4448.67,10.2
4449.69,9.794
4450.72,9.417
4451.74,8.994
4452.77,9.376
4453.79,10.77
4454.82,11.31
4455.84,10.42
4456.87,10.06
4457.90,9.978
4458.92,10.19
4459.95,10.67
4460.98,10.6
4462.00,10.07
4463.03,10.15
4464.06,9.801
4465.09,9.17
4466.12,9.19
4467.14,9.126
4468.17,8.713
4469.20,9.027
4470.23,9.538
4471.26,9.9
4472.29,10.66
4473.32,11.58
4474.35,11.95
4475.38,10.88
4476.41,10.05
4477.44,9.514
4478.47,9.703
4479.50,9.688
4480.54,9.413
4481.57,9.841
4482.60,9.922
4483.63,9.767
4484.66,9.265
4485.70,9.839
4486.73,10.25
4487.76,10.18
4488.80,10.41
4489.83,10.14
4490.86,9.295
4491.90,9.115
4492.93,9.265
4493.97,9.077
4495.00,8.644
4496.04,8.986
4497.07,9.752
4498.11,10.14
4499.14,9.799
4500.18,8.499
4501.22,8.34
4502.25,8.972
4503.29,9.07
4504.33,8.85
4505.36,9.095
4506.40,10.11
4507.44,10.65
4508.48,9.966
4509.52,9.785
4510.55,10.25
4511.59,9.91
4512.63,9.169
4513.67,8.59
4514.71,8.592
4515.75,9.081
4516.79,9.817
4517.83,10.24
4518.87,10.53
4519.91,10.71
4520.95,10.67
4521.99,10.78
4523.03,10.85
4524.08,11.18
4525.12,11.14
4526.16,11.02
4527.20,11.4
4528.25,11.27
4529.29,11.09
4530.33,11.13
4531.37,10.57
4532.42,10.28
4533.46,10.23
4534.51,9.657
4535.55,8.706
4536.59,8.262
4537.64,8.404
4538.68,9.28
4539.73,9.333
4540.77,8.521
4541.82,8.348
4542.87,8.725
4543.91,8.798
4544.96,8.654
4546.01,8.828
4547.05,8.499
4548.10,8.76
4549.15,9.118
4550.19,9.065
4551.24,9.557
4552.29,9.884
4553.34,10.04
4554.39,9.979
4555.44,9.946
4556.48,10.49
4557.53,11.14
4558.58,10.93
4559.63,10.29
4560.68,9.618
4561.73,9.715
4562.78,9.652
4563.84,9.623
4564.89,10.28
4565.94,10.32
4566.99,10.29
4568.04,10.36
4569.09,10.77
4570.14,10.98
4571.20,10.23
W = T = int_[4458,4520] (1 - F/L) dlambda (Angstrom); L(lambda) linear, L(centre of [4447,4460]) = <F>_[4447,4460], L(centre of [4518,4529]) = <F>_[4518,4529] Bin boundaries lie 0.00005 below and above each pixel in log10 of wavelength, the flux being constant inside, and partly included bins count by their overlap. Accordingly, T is 4.65 Angstrom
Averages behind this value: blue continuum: 10.1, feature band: 9.72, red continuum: 10.9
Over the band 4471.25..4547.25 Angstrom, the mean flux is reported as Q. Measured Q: 9.77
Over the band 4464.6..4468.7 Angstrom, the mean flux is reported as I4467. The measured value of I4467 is 9.06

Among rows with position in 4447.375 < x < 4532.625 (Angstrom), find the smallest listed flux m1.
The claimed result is 8.34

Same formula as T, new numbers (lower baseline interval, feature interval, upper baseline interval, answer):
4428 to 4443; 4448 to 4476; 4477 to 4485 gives -1.1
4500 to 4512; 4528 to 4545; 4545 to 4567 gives 0.3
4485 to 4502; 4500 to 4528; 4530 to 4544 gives -1.6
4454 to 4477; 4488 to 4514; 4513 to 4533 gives 2.2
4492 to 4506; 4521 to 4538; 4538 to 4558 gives -2.1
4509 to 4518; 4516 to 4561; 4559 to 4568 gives -0.8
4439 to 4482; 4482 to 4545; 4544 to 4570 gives 1.1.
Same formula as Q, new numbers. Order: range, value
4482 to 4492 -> 9.85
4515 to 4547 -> 9.89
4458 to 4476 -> 10.1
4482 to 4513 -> 9.55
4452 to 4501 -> 9.85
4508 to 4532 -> 10.3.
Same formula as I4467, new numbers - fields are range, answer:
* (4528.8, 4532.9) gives 10.8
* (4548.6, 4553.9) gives 9.53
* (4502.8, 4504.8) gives 8.95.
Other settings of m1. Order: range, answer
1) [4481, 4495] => 8.644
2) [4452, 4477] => 8.713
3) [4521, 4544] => 8.262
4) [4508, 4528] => 8.59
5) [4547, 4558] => 8.499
